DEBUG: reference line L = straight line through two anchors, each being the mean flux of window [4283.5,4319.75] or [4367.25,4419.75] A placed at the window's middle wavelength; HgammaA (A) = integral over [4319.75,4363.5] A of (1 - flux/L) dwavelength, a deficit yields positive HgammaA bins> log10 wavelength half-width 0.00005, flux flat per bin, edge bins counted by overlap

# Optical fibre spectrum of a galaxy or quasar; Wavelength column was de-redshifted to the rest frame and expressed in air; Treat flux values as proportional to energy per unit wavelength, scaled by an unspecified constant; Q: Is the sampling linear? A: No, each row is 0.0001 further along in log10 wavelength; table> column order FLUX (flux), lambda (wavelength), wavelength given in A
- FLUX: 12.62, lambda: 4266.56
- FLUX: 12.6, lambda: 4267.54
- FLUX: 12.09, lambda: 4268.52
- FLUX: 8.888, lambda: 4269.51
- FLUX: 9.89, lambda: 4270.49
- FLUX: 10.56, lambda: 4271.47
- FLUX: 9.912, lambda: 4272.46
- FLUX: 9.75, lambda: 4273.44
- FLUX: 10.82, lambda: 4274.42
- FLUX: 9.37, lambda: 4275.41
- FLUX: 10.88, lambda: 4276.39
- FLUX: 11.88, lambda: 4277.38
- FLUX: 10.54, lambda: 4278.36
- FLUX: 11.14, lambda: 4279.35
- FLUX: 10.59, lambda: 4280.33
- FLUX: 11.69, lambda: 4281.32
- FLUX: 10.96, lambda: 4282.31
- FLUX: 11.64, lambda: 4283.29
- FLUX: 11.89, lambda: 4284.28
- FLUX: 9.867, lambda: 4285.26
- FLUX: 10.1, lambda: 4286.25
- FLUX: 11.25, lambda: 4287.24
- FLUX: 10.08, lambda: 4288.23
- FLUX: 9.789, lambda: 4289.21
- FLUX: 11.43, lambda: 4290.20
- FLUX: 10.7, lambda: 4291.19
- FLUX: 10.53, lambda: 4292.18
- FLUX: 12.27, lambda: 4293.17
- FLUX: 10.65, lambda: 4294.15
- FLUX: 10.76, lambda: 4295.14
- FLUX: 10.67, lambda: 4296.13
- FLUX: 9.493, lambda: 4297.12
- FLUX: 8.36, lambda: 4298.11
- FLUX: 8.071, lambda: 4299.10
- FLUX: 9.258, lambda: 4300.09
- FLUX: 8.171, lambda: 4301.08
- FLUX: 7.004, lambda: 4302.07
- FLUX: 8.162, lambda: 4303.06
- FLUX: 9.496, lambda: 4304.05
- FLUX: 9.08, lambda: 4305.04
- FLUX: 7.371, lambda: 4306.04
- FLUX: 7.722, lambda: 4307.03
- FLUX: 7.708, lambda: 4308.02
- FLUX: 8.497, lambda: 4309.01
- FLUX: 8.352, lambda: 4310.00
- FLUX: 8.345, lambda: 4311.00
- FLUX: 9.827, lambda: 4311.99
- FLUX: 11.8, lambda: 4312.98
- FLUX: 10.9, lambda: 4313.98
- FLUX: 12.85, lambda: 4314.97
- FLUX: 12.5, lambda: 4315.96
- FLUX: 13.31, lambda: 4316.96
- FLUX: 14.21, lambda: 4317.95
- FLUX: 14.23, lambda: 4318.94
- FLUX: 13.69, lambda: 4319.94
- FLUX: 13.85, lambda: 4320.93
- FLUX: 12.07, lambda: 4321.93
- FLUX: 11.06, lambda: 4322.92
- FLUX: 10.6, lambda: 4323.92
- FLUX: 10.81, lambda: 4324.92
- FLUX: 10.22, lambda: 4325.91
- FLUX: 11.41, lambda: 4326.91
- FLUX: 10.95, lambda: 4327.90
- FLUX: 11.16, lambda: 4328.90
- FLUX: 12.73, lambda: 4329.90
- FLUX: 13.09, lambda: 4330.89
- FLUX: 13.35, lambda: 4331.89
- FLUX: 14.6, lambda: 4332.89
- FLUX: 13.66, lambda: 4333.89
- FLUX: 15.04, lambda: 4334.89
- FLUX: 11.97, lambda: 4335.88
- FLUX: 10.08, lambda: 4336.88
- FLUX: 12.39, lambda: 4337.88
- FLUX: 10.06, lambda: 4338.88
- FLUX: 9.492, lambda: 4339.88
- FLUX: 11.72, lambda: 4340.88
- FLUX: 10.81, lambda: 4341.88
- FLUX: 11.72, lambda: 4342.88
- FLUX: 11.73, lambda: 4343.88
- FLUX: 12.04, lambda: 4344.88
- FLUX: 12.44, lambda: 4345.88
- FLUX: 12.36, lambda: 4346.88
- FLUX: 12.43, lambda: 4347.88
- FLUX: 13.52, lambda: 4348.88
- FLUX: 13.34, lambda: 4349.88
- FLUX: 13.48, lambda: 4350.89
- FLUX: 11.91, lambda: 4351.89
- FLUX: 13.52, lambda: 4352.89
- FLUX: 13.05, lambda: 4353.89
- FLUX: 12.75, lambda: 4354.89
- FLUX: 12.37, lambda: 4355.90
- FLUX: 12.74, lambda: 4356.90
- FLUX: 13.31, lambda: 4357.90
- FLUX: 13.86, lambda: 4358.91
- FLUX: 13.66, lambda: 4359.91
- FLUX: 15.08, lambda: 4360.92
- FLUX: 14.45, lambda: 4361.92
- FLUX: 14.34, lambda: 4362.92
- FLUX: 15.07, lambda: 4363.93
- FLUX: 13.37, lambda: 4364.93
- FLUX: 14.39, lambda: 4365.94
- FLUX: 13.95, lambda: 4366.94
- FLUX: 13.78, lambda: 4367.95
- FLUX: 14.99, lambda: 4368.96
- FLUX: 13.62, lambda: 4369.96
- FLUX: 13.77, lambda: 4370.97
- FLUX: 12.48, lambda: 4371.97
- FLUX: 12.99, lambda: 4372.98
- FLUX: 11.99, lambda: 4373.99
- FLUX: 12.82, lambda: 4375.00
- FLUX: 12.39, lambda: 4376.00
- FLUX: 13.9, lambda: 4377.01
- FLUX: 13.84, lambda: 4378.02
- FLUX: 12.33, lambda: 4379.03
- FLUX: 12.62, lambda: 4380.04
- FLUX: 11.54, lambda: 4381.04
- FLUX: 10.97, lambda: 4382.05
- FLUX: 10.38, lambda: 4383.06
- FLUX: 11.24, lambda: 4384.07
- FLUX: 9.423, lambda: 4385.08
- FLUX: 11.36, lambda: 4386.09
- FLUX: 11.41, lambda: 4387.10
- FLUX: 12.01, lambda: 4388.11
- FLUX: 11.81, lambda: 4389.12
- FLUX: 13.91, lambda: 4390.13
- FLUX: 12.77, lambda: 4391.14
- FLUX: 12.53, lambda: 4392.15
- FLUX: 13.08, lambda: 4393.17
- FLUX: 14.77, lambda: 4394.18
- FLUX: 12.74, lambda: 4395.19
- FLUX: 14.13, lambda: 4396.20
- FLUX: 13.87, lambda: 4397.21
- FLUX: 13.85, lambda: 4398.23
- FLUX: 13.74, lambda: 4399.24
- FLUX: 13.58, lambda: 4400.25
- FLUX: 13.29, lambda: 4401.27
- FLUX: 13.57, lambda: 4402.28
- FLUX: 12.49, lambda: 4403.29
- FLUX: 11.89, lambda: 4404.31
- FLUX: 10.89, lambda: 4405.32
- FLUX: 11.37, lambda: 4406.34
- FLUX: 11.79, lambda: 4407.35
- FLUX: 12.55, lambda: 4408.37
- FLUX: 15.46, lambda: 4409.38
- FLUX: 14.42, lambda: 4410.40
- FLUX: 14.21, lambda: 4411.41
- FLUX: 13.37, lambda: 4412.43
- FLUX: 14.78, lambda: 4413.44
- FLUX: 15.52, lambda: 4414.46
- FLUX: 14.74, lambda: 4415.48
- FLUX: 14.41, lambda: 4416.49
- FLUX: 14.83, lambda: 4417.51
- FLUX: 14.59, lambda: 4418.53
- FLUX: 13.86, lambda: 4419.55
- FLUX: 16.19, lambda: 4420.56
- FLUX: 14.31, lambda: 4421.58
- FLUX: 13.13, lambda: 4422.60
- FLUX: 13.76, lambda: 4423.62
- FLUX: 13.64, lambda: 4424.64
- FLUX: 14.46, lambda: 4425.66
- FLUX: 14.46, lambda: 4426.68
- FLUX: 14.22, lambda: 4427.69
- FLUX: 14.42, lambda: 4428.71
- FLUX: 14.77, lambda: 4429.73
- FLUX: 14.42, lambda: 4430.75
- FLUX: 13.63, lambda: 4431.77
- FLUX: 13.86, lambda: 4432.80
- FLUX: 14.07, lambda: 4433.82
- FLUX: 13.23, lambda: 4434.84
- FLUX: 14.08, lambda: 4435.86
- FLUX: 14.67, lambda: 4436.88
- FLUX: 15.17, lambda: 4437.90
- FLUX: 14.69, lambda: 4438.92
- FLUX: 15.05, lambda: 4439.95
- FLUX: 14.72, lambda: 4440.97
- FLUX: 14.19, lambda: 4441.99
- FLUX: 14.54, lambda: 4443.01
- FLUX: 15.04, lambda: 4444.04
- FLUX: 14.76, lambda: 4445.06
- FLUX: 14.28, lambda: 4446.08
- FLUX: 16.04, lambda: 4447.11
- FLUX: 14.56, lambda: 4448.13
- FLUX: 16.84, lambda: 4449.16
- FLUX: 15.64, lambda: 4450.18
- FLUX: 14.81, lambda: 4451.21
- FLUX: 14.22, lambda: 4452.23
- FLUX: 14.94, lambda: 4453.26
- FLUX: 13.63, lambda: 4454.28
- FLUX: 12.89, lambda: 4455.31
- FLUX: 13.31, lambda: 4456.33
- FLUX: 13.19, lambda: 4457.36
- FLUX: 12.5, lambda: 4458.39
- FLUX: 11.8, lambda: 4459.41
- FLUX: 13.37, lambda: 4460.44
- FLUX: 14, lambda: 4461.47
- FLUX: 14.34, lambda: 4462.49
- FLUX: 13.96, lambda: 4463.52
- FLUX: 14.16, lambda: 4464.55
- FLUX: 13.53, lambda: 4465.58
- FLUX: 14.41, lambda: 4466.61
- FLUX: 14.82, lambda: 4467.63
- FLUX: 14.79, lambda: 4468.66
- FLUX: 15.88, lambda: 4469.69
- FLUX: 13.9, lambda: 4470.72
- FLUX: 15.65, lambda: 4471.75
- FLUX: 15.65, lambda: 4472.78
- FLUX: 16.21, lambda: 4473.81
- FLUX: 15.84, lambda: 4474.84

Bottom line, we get -4.0 A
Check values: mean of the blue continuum 10.2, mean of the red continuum 13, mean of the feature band 12.5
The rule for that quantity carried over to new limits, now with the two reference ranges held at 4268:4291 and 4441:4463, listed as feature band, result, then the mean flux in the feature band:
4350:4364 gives -1.39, 13.5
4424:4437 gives -0.31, 14.1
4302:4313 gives 2.65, 8.54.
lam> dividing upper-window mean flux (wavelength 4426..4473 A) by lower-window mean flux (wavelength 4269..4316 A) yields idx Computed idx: 1.4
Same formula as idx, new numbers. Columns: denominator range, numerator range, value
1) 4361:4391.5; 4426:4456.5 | 1.13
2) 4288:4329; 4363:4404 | 1.24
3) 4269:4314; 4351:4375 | 1.37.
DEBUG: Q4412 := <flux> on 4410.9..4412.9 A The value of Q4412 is 13.8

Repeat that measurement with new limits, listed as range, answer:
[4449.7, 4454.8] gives 14.6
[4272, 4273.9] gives 9.85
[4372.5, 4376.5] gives 12.6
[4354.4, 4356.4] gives 12.5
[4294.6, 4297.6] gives 10.3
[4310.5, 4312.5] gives 9.12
